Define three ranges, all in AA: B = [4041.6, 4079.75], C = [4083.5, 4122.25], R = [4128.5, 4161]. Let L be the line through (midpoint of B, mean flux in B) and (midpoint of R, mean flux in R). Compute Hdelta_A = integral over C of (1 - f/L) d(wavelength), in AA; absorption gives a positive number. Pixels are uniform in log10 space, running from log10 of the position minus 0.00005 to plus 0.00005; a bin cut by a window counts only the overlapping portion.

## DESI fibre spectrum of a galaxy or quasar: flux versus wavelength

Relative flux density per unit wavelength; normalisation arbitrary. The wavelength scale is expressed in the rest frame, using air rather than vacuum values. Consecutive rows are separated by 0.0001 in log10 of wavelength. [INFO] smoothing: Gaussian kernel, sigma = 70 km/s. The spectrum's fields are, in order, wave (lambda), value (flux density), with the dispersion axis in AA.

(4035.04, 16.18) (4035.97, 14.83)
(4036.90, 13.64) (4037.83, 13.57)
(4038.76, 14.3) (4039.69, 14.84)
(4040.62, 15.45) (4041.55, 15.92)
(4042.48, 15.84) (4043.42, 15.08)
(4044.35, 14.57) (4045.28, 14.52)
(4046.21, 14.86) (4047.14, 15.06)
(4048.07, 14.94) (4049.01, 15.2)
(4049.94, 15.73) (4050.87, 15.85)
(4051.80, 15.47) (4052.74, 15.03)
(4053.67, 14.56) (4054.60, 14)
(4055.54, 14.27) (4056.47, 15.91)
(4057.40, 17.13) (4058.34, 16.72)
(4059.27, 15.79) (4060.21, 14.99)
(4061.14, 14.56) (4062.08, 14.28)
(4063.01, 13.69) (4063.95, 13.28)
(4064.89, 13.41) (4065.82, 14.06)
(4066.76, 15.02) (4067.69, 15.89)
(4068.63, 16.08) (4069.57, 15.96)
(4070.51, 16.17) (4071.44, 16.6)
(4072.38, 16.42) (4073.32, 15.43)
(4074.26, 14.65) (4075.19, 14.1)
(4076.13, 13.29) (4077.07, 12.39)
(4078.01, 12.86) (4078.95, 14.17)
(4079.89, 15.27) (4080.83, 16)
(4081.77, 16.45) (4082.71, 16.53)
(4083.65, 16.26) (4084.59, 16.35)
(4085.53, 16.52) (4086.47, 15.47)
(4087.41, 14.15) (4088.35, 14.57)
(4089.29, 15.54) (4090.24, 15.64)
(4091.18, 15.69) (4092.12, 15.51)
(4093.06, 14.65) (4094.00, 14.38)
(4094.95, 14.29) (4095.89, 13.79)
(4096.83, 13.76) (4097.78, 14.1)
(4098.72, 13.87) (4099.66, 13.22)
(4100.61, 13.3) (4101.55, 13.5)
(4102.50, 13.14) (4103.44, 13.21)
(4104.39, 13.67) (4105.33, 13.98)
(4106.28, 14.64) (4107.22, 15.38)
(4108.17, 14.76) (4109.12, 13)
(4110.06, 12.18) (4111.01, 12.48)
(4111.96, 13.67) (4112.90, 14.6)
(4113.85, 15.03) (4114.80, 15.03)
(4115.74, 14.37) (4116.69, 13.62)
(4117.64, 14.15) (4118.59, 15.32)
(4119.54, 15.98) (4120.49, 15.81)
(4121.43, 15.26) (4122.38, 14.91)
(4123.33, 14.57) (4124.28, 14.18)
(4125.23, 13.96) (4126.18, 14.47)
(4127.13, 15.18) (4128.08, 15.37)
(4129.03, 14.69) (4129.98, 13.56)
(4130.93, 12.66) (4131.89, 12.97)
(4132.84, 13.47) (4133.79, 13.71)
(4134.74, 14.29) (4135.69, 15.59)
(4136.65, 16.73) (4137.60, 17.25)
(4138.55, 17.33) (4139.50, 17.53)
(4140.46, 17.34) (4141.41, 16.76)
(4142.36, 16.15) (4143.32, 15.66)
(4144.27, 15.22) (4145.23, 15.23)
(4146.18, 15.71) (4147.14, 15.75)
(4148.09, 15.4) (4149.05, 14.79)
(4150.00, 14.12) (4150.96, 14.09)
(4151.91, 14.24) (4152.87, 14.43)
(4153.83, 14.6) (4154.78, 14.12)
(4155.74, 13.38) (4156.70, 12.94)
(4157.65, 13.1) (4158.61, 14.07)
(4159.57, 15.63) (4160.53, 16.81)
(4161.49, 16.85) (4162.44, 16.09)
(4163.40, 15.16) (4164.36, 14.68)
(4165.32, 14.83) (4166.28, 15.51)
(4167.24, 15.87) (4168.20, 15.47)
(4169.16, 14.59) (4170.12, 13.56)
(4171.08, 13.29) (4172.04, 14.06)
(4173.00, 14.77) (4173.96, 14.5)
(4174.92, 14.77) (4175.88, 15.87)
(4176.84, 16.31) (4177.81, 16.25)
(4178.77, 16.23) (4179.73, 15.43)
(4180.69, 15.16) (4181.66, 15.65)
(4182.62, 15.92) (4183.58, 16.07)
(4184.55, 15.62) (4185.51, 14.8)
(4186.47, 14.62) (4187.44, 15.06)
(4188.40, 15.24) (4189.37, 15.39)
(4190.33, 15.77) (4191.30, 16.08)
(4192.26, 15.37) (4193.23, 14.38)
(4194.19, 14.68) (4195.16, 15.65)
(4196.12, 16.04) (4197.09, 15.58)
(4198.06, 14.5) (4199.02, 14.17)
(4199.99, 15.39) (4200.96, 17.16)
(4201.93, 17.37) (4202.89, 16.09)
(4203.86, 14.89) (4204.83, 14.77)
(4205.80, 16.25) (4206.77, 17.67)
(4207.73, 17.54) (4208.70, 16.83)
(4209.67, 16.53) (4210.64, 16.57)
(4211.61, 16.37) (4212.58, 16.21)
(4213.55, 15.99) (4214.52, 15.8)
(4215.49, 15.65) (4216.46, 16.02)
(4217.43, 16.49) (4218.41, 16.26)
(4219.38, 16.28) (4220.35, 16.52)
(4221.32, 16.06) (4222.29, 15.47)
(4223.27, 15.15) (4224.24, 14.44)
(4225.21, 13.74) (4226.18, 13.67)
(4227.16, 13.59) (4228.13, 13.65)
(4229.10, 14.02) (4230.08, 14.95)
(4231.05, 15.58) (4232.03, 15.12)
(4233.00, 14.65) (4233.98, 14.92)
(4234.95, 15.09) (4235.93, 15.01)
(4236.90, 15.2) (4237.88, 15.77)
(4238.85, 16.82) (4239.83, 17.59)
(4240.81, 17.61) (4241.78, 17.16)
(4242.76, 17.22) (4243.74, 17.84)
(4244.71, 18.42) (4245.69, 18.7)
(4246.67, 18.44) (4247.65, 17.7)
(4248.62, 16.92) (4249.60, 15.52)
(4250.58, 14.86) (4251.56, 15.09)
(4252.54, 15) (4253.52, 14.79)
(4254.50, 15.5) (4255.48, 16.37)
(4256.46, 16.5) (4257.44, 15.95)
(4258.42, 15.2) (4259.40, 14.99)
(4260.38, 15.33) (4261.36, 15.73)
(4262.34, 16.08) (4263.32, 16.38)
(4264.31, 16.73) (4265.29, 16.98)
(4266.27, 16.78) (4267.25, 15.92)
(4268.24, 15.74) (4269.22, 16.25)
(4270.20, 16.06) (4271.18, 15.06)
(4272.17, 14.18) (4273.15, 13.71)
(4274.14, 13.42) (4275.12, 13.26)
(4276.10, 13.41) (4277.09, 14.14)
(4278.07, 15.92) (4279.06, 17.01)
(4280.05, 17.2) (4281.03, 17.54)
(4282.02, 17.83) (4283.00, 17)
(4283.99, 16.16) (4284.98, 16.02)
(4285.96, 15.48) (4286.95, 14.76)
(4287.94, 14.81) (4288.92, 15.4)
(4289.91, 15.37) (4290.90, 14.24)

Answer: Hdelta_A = 1.3 AA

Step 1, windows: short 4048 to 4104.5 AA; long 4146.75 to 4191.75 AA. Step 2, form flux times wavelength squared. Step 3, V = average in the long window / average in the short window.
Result 1.1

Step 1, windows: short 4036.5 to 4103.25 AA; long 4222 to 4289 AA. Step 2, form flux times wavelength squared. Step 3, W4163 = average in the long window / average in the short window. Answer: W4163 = 1.15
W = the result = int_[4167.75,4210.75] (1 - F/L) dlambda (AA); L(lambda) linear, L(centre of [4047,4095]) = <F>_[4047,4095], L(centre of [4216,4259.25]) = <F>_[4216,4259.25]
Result 0.3 AA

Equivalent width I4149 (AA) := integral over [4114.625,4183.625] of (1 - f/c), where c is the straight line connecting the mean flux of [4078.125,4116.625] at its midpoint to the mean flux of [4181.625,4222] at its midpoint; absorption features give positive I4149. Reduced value 0.6 AA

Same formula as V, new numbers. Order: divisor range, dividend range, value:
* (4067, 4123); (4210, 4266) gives 1.16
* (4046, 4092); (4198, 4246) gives 1.13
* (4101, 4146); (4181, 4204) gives 1.09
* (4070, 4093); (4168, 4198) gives 1.05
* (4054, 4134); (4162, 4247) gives 1.13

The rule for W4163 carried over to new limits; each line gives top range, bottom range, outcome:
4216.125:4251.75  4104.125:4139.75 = 1.15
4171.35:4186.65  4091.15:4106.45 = 1.14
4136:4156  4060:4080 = 1.10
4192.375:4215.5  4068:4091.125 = 1.11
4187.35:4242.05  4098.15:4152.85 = 1.11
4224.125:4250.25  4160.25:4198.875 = 1.07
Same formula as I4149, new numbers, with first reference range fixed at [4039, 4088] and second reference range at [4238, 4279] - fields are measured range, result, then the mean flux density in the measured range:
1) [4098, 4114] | 1.67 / 13.7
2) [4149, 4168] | 0.95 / 14.8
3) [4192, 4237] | 0.78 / 15.5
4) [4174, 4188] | 0.12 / 15.5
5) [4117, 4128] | 0.36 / 14.9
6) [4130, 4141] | 0.12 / 15.3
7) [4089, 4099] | 0.40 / 14.7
